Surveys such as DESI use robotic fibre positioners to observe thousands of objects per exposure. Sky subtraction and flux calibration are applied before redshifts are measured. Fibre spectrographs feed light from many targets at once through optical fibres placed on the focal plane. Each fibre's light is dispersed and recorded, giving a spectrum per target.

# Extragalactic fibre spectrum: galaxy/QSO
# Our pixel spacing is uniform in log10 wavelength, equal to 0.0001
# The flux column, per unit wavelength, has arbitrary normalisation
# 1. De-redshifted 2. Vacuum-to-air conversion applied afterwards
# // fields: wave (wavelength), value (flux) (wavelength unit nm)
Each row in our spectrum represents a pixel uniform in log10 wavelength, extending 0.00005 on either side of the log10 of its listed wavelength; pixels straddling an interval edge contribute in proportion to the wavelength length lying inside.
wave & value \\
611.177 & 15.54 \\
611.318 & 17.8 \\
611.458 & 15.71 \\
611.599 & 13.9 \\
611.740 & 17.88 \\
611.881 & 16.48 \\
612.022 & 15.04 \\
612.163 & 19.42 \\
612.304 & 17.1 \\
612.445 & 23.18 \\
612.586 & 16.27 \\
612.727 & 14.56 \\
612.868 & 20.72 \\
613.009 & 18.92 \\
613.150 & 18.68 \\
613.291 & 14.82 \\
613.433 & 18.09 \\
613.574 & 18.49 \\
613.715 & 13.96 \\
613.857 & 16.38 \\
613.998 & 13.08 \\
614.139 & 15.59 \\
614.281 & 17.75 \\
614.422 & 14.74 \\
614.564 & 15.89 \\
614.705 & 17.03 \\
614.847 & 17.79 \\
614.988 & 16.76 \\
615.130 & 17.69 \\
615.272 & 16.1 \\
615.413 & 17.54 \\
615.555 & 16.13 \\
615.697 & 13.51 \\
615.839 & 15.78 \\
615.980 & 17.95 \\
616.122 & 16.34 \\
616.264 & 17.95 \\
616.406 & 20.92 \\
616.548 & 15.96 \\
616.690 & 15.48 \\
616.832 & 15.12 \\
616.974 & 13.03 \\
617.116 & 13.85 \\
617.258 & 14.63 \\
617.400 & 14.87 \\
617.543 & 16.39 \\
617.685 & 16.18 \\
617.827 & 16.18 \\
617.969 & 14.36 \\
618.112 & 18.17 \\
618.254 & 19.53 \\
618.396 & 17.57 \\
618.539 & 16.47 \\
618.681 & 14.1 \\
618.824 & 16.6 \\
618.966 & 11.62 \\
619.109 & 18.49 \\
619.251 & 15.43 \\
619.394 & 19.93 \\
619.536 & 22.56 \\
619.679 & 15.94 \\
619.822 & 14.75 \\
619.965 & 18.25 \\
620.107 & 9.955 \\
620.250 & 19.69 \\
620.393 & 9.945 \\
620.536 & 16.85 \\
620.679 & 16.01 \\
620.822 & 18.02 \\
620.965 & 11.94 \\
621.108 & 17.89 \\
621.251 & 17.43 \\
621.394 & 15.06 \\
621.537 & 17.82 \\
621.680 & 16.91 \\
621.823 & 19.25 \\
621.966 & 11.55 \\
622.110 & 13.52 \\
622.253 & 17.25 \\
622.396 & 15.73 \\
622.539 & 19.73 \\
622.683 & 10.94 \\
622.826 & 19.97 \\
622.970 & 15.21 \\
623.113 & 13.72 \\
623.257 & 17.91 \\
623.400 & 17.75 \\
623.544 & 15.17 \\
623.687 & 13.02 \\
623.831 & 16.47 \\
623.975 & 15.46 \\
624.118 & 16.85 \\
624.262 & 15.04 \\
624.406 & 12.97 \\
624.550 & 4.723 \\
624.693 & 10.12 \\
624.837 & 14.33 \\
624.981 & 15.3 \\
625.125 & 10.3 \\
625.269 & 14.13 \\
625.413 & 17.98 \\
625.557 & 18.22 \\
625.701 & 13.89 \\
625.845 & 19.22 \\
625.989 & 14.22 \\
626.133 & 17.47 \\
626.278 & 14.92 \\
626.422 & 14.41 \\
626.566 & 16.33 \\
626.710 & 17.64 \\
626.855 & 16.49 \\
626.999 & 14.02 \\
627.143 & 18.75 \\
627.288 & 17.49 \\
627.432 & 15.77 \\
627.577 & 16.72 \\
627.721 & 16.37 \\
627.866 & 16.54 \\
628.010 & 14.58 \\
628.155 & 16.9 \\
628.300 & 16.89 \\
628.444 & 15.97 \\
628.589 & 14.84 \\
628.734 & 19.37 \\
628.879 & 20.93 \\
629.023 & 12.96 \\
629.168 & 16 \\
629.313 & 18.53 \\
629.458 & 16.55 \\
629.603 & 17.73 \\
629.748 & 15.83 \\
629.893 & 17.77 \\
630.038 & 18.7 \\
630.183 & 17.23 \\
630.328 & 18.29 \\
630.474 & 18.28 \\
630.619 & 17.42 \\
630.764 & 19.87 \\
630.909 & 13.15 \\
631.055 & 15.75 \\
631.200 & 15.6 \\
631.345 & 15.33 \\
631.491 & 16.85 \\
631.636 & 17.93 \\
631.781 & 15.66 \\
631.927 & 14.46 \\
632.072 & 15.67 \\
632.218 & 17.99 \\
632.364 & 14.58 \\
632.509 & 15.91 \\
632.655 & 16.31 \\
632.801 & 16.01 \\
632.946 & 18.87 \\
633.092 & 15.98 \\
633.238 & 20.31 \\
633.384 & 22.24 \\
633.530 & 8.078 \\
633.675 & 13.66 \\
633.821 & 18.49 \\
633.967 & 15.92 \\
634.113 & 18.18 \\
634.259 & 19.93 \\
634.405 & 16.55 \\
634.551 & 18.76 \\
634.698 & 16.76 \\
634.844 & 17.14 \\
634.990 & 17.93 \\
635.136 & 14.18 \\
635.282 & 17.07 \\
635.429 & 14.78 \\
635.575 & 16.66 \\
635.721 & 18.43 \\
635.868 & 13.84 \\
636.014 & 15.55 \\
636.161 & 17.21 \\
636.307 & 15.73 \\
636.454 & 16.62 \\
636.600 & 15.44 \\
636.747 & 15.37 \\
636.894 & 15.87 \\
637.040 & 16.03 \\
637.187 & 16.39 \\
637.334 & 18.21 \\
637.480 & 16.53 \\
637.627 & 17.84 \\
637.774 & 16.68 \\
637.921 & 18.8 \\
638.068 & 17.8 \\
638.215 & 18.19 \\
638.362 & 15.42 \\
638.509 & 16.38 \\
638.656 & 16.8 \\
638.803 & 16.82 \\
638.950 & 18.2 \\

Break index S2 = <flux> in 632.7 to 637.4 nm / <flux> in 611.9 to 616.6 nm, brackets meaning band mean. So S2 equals 0.98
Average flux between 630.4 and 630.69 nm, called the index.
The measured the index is 17.8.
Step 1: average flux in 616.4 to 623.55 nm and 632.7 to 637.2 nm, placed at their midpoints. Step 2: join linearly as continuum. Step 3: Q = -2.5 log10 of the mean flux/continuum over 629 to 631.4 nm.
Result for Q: -0.028 mag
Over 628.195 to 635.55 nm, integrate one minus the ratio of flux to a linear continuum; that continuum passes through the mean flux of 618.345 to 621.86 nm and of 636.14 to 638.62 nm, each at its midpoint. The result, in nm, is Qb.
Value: -0.08 nm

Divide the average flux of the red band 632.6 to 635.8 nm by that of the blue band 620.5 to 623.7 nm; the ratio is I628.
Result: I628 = 1.05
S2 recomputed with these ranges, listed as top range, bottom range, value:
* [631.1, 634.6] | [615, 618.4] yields 1.02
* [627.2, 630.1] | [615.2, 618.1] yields 1.05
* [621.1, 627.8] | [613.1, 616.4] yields 0.94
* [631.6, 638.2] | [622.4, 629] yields 1.06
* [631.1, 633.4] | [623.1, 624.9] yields 1.18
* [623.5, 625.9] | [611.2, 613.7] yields 0.82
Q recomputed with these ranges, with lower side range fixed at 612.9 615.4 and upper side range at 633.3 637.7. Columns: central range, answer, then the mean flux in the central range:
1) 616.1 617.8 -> 0.05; 15.9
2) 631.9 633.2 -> 0.01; 16.4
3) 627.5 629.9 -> -0.01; 16.7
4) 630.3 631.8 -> -0.01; 16.7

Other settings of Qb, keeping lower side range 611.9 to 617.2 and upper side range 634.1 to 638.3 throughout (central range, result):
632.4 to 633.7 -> 0.03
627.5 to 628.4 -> 0.02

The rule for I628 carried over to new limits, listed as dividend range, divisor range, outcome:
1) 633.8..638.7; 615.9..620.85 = 1.03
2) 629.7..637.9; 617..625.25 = 1.07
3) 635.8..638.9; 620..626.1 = 1.09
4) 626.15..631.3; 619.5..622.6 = 1.04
